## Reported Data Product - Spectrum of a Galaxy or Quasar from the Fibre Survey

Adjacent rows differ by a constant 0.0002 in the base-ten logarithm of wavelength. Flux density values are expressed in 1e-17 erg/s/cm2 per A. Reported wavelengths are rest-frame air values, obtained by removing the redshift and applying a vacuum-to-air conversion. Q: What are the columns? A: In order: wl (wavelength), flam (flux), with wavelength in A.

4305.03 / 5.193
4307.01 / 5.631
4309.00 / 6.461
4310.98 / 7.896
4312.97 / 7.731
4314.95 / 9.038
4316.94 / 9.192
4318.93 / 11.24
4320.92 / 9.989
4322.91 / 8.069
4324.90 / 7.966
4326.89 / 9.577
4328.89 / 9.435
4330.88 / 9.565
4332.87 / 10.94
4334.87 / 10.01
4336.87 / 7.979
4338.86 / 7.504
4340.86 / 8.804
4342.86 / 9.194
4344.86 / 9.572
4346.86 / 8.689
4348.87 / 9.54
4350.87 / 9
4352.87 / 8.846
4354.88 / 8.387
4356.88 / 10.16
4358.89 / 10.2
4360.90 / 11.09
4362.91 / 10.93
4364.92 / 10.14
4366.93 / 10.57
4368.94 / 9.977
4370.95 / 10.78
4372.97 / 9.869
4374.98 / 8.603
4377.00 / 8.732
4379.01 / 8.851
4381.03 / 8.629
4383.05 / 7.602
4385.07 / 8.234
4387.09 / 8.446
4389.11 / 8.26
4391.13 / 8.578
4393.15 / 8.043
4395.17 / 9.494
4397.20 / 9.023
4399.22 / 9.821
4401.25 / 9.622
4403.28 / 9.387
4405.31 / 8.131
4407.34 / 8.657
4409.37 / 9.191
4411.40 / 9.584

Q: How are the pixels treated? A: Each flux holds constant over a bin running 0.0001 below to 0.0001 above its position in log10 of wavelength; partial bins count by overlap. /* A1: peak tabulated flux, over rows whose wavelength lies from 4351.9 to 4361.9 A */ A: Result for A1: 11.09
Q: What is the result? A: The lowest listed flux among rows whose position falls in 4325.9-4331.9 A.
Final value 9.435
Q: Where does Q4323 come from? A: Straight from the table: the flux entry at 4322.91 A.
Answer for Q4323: 8.069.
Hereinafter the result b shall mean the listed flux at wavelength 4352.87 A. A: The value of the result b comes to 8.846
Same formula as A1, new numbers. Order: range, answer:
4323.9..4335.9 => 10.94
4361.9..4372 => 10.93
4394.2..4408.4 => 9.821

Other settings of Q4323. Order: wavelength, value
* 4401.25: 9.622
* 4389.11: 8.26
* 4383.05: 7.602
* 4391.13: 8.578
